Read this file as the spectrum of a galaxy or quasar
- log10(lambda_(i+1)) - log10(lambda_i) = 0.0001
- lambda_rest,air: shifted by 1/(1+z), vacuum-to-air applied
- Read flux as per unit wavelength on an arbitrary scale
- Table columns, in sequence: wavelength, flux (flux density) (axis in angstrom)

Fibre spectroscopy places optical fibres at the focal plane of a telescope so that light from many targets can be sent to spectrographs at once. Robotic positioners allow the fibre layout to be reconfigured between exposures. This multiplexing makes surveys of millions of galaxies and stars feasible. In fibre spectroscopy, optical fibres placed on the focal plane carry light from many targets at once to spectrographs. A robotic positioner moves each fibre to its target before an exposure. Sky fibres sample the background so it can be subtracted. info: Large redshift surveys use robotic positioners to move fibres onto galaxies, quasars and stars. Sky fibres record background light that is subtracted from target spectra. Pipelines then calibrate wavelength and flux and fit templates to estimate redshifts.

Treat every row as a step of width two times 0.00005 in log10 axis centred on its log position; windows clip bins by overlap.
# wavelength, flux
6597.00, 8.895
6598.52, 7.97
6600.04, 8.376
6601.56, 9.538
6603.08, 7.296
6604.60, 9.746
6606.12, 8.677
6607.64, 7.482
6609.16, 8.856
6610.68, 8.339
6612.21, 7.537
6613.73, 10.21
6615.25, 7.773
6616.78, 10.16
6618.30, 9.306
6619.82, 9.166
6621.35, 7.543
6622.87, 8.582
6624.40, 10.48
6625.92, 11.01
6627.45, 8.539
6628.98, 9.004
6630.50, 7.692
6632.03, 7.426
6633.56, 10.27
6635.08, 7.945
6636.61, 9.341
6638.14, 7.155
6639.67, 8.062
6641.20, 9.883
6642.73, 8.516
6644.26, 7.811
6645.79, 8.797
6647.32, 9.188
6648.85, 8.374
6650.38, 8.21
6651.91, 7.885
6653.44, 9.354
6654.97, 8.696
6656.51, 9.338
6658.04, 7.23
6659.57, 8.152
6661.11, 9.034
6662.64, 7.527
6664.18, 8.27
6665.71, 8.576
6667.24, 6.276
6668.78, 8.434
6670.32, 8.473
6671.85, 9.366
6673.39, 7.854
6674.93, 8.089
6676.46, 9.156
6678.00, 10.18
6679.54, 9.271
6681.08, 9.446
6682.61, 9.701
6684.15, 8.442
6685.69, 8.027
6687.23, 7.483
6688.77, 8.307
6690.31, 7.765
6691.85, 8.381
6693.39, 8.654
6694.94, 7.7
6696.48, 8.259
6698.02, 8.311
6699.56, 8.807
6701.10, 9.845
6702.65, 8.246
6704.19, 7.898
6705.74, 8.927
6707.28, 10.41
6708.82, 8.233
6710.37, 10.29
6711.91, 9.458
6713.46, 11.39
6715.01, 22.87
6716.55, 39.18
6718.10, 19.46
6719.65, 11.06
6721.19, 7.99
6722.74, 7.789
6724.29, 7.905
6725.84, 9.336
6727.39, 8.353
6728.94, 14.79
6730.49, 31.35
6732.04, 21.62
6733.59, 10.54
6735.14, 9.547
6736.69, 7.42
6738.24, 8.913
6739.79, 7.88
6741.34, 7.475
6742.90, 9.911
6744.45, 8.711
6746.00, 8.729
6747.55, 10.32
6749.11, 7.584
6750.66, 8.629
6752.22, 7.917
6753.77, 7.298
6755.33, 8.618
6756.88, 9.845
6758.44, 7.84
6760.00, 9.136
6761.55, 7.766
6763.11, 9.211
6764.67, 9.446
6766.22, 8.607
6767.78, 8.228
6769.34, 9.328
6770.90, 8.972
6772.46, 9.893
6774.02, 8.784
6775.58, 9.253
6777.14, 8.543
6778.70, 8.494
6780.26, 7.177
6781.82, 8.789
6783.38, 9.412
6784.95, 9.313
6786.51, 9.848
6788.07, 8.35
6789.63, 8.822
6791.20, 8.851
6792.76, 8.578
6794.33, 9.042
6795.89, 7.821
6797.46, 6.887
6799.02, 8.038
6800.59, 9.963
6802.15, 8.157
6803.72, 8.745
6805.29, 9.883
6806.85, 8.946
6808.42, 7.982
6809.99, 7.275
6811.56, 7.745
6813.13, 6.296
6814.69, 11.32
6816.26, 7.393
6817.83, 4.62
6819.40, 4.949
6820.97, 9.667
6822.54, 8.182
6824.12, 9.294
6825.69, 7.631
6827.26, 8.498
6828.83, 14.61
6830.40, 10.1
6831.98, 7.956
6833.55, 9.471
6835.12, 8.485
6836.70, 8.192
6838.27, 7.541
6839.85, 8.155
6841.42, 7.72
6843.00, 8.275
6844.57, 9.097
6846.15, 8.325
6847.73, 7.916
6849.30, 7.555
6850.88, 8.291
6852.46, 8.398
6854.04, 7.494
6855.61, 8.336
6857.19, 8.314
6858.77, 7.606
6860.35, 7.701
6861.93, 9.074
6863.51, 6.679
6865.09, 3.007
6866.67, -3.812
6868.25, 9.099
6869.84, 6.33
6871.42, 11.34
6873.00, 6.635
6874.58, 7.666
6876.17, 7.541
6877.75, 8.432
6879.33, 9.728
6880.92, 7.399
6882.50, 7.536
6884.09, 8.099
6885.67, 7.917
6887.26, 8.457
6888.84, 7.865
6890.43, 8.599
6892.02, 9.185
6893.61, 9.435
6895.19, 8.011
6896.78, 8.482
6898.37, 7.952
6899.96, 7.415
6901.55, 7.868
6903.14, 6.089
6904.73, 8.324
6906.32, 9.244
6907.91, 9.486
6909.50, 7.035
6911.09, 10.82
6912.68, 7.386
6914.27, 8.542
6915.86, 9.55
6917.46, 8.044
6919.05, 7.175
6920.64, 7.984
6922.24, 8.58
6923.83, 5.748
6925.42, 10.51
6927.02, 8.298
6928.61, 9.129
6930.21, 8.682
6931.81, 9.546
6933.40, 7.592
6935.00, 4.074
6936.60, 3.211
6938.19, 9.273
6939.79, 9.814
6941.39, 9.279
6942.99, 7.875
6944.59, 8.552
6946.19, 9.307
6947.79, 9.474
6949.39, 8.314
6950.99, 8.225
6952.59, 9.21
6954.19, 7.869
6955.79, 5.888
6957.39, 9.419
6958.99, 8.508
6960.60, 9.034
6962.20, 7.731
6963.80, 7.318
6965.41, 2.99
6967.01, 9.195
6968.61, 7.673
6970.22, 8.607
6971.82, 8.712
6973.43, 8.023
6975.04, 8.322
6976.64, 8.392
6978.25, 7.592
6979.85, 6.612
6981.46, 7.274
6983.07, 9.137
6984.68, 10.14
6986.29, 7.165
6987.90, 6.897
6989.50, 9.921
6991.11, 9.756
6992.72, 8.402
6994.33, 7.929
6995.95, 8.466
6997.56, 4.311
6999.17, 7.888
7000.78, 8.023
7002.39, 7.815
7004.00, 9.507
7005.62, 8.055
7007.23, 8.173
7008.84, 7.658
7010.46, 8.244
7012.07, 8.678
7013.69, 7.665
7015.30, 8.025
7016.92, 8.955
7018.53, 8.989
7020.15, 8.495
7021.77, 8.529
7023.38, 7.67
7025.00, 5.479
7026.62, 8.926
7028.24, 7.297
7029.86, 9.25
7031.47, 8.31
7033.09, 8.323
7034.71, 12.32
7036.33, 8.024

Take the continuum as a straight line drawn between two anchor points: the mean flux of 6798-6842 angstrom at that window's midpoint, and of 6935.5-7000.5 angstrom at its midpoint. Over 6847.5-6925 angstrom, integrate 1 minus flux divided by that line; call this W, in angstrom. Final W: 4.3 angstrom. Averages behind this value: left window 8.45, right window 8.02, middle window 7.8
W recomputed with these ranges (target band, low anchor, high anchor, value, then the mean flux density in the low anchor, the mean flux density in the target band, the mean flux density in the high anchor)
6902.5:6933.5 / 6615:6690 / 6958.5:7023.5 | -0.88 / 8.63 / 8.42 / 8.06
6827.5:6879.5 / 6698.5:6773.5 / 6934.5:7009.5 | 8.57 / 10.9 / 7.9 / 8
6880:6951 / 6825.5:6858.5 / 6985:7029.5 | 1.25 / 8.59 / 8.21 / 8.07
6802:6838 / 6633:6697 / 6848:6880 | -4.53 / 8.49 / 8.49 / 7.27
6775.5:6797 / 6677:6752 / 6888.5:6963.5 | 2.72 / 10.8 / 8.69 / 8.24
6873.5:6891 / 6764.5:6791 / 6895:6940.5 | 0.40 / 8.88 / 8.08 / 8.06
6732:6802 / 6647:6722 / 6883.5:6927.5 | 2.99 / 9.84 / 8.87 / 8.29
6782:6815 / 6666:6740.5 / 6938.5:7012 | 4.22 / 10.8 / 8.6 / 8.16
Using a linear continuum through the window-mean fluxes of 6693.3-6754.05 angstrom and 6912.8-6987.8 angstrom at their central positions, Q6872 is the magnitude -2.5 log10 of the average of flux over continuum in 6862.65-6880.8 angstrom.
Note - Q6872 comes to 0.35 mag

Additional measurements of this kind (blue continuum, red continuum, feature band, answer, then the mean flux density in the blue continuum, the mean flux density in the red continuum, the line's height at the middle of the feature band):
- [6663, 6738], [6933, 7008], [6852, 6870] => 0.369 mag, 10.7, 7.98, 9.1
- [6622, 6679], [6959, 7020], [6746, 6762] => -0.012 mag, 8.6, 8.05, 8.43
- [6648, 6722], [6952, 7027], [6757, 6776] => 0.055 mag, 9.84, 8.02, 9.36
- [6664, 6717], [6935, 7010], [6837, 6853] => 0.092 mag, 9.85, 8.02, 8.85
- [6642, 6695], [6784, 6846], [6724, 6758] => -0.240 mag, 8.47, 8.5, 8.49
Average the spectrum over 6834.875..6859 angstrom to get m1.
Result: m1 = 8.11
